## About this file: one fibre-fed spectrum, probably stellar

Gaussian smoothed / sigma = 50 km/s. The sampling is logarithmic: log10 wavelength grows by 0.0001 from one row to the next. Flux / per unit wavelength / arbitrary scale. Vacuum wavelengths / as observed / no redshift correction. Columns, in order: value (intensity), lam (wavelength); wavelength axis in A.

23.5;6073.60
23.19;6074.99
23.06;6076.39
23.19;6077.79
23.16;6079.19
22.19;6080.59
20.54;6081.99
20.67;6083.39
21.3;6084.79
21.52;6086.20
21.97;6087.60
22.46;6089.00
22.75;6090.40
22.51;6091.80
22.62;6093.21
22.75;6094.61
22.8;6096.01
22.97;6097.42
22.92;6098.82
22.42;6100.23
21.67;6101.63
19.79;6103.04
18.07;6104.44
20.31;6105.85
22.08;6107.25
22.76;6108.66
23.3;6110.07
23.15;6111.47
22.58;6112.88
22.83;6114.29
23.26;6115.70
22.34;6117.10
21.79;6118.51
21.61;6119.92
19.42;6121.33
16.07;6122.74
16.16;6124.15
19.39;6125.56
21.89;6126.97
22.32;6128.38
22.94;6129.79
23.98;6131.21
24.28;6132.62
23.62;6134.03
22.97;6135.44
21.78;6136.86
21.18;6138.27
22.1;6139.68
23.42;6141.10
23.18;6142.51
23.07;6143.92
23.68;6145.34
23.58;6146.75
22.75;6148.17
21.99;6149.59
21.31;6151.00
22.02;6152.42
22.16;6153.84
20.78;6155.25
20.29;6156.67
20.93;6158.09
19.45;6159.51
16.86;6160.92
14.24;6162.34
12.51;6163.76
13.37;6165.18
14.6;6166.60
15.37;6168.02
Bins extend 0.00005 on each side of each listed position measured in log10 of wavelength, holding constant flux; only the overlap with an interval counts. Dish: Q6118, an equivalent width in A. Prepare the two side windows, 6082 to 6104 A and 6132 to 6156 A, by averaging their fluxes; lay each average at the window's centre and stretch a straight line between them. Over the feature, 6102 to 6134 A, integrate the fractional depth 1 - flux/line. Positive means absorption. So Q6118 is 1.2 A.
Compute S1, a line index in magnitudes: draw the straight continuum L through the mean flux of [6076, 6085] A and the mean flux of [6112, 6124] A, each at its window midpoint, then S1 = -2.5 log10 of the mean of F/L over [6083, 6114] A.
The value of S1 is -0.02 mag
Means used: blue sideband 22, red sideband 21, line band 22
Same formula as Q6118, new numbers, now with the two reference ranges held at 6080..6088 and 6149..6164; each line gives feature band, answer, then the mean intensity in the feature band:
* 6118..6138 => -1.1 A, 21.3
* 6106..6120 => -1.3 A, 22.5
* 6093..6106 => -0.4 A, 21.7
